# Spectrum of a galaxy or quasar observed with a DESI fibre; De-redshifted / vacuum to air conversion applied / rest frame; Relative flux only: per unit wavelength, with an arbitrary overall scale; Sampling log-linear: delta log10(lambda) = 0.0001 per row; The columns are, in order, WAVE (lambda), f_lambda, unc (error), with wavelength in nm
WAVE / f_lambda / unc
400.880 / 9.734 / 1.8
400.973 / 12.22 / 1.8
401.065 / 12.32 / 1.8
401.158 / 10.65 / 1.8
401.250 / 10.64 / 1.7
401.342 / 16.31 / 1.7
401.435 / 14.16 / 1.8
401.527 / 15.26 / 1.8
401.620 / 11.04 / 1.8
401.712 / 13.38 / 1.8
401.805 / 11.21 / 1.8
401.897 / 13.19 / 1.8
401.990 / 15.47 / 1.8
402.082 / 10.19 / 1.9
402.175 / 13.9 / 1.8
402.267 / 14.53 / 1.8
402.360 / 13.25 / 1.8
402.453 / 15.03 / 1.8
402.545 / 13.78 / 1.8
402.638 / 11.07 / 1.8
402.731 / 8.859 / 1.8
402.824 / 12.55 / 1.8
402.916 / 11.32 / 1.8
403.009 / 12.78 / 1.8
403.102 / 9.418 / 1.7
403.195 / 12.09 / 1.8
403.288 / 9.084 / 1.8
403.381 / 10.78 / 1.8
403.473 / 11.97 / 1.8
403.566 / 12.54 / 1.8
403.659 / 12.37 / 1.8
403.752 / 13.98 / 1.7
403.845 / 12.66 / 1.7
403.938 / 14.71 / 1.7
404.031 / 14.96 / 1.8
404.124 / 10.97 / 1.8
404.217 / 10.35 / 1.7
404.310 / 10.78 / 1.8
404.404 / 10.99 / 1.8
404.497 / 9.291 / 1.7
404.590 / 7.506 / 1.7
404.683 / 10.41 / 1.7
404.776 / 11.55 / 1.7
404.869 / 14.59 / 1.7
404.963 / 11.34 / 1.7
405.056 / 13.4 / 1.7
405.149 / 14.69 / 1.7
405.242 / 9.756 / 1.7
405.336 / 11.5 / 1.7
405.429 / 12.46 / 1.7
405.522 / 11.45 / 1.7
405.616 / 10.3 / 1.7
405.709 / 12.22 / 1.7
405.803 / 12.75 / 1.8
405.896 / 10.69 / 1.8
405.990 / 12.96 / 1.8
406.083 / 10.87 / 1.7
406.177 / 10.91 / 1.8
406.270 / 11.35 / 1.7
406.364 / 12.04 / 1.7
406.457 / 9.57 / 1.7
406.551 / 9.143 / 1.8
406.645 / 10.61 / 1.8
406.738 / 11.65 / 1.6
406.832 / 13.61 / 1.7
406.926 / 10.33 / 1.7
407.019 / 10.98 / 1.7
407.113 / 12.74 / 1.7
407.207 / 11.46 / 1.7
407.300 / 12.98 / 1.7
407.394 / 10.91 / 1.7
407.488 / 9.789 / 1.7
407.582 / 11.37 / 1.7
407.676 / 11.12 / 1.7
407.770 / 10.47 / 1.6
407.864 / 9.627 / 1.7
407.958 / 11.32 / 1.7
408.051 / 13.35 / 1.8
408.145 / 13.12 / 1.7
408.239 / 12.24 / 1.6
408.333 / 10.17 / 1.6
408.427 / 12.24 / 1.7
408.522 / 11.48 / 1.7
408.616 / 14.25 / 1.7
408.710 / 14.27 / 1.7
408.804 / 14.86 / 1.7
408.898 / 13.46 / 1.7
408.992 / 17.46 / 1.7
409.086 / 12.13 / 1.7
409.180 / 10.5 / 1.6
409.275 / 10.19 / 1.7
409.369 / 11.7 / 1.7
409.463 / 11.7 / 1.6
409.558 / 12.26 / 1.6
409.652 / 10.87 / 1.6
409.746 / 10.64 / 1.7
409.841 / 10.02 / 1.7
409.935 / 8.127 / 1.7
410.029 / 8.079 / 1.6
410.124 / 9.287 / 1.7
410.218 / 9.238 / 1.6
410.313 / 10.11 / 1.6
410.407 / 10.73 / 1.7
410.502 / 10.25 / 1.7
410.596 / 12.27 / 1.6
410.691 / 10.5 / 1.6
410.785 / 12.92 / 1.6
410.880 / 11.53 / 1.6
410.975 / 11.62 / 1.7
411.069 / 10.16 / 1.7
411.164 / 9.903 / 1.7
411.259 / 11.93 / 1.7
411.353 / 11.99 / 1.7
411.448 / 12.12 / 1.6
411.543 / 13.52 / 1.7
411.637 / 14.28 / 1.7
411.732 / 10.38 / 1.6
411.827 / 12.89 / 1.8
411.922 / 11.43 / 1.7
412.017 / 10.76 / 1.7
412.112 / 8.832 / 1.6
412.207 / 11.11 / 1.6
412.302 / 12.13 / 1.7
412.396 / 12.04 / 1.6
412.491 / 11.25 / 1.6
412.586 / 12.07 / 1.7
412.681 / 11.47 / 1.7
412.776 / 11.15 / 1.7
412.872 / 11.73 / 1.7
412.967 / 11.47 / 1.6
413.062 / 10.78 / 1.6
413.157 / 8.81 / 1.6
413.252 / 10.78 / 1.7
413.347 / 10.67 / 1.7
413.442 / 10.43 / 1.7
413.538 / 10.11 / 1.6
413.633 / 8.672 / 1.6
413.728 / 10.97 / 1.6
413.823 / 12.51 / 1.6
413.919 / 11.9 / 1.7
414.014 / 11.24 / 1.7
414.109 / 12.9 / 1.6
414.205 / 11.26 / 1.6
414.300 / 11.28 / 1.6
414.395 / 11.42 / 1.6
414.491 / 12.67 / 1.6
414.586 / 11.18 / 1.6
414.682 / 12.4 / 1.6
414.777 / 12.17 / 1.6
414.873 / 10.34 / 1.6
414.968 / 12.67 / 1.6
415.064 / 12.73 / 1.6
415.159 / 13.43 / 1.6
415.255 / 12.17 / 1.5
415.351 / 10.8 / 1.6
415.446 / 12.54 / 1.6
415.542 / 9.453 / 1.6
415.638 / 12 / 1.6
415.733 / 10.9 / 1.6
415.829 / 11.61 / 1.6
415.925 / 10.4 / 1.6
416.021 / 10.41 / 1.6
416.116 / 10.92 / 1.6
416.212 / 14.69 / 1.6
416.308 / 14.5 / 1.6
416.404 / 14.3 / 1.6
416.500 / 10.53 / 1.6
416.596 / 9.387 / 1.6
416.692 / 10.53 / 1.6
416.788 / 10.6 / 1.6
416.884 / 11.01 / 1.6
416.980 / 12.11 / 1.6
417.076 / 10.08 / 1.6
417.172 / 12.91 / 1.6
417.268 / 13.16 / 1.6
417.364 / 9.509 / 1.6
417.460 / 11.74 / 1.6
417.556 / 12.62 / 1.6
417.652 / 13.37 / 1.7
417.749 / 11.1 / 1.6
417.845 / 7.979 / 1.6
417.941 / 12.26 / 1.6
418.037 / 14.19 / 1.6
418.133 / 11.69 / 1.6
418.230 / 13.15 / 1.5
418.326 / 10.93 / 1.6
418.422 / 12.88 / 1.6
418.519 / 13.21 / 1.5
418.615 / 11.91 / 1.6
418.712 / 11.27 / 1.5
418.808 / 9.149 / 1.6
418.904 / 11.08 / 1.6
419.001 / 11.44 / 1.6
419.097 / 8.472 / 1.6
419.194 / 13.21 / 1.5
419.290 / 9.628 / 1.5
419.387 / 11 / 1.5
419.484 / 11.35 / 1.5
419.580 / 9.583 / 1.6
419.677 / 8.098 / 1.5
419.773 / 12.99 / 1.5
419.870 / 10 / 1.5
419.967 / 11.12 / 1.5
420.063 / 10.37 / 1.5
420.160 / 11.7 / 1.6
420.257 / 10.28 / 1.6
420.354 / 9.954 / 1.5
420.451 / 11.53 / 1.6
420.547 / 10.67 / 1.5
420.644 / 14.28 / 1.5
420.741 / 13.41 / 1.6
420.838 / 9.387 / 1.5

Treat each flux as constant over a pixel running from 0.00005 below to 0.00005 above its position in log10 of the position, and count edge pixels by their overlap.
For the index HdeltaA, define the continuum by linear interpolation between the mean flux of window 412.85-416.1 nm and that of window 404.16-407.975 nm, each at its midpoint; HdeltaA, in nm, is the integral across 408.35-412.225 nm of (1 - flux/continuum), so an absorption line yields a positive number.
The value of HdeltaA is -0.07 nm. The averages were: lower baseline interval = 11.3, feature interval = 11.5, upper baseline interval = 11.3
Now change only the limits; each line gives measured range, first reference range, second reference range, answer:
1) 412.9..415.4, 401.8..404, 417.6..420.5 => 0.034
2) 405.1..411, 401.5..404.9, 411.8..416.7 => 0.159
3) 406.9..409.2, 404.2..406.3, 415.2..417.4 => -0.142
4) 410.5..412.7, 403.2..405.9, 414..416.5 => 0.052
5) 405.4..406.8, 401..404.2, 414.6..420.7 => 0.114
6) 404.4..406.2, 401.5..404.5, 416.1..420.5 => 0.092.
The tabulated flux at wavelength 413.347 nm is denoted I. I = 10.67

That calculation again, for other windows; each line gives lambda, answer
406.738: 11.65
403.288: 9.084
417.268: 13.16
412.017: 10.76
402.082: 10.19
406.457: 9.57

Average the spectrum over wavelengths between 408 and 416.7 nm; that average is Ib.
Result 11.5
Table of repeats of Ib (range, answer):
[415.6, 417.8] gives 11.7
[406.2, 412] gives 11.5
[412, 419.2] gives 11.5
